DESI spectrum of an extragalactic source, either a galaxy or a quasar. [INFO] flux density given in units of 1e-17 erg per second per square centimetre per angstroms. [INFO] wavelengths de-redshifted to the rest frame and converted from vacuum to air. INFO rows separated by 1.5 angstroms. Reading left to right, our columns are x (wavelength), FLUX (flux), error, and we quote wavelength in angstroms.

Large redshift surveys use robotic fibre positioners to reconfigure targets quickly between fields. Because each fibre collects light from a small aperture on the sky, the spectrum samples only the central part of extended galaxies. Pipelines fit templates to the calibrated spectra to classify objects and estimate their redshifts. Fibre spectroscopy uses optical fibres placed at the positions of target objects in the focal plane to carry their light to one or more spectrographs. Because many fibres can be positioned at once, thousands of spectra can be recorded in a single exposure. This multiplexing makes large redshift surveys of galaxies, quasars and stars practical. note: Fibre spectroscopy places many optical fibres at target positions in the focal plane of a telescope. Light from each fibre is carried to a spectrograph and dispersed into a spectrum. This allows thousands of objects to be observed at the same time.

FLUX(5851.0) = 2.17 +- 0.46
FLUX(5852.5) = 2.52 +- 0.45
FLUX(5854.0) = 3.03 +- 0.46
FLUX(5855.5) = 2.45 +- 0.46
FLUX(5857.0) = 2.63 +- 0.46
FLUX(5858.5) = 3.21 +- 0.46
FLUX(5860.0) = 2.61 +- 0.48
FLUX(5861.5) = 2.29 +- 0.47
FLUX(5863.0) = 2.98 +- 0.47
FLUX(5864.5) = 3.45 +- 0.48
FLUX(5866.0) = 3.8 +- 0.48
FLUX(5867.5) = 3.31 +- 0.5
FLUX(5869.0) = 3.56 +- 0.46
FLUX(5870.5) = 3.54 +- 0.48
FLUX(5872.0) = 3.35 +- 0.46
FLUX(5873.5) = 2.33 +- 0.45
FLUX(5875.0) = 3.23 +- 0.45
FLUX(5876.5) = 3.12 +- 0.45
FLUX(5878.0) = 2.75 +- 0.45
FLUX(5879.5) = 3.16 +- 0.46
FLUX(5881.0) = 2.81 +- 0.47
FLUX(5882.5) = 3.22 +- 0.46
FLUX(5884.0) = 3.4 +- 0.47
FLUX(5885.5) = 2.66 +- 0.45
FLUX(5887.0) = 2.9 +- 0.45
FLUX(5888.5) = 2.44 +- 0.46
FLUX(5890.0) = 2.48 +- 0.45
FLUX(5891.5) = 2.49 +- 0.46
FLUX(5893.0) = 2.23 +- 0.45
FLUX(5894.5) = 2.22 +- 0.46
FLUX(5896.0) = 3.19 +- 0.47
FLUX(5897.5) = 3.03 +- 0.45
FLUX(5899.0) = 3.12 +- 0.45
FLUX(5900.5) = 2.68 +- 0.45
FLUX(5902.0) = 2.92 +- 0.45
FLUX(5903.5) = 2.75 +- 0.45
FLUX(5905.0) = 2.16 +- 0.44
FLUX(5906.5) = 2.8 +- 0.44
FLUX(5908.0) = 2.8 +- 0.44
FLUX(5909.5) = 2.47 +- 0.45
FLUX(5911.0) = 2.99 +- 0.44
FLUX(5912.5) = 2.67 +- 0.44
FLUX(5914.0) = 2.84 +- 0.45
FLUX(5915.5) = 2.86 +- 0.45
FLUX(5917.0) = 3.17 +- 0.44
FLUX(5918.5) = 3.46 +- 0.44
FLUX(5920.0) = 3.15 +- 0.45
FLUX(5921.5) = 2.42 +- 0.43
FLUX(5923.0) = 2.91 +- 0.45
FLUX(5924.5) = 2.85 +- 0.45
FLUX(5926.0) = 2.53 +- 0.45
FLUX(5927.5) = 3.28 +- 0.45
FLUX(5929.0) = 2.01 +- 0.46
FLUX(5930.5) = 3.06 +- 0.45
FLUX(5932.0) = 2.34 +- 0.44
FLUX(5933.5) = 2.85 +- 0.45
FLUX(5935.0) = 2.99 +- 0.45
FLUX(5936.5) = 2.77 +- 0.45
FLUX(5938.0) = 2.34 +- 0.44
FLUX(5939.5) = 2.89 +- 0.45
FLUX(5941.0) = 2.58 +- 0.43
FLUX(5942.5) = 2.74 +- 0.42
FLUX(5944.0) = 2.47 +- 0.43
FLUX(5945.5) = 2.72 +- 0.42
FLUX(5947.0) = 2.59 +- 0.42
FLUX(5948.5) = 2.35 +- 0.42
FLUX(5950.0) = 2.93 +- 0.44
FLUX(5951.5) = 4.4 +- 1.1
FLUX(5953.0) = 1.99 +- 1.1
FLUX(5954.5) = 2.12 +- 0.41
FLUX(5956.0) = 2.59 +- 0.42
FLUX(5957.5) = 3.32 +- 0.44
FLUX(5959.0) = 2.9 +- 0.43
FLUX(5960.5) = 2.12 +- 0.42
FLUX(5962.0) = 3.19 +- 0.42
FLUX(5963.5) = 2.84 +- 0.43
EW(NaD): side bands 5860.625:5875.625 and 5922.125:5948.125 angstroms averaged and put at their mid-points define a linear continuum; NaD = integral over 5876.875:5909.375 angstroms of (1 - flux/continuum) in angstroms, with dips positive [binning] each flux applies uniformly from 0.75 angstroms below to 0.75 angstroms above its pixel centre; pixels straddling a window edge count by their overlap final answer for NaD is 2.48 angstroms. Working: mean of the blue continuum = 3.18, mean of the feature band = 2.77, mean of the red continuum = 2.69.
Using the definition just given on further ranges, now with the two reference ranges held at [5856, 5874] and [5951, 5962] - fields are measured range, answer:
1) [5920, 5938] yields 0.85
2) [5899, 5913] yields 1.09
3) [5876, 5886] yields 0.03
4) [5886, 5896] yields 1.60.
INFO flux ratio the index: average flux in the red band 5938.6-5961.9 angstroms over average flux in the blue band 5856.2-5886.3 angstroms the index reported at 0.9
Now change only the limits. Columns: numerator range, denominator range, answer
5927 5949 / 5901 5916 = 0.98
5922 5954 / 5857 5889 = 0.90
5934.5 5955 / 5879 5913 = 0.98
